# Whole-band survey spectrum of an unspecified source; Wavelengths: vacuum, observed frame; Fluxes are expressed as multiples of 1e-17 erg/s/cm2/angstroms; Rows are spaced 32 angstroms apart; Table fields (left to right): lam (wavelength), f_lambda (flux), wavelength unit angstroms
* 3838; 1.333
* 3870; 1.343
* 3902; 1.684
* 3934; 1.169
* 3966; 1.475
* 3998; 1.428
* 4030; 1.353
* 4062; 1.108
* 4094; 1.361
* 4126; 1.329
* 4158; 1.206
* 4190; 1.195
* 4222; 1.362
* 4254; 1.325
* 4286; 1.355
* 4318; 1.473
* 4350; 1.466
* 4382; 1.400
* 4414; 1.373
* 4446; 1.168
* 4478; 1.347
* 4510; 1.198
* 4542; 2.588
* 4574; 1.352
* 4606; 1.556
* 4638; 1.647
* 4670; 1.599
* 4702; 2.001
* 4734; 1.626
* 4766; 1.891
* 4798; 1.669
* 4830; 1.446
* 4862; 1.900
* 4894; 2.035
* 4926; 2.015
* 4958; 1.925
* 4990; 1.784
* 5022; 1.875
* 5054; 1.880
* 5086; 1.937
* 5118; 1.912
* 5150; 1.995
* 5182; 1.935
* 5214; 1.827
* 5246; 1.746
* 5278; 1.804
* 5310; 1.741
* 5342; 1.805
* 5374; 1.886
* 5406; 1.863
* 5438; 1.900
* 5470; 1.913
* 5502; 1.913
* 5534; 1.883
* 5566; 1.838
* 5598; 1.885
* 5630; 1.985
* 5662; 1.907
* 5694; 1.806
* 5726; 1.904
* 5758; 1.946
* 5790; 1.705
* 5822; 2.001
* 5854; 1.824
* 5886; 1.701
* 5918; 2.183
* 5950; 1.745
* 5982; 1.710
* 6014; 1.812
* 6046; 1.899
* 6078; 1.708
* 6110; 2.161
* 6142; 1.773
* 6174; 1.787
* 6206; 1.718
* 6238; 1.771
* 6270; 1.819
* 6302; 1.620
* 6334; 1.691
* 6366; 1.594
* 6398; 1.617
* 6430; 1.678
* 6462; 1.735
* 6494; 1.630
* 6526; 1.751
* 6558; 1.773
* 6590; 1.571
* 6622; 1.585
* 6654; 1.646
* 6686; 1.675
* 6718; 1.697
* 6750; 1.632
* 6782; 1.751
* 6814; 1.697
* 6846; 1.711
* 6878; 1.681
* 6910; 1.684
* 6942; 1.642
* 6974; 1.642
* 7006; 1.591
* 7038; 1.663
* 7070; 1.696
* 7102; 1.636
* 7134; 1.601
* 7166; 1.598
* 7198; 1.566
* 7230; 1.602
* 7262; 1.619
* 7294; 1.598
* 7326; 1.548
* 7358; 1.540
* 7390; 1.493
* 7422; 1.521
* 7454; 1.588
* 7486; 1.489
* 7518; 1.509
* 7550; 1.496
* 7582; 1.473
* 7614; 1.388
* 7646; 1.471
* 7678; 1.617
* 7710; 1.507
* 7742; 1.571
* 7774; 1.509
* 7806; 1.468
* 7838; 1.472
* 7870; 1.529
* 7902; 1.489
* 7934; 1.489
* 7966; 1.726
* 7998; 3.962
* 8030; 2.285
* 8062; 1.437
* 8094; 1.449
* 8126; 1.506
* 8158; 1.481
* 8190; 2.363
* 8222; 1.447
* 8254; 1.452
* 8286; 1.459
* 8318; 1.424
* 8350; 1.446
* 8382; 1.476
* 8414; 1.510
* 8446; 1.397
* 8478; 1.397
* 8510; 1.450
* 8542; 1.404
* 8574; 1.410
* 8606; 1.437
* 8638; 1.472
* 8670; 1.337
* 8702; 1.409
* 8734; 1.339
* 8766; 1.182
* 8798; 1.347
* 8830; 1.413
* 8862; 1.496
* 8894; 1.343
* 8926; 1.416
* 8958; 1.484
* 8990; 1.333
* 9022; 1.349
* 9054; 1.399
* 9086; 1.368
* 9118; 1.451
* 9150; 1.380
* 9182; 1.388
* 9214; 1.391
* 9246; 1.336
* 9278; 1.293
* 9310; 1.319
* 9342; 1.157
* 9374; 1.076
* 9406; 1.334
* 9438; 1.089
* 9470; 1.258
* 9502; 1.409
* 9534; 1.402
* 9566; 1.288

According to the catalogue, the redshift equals 0.218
